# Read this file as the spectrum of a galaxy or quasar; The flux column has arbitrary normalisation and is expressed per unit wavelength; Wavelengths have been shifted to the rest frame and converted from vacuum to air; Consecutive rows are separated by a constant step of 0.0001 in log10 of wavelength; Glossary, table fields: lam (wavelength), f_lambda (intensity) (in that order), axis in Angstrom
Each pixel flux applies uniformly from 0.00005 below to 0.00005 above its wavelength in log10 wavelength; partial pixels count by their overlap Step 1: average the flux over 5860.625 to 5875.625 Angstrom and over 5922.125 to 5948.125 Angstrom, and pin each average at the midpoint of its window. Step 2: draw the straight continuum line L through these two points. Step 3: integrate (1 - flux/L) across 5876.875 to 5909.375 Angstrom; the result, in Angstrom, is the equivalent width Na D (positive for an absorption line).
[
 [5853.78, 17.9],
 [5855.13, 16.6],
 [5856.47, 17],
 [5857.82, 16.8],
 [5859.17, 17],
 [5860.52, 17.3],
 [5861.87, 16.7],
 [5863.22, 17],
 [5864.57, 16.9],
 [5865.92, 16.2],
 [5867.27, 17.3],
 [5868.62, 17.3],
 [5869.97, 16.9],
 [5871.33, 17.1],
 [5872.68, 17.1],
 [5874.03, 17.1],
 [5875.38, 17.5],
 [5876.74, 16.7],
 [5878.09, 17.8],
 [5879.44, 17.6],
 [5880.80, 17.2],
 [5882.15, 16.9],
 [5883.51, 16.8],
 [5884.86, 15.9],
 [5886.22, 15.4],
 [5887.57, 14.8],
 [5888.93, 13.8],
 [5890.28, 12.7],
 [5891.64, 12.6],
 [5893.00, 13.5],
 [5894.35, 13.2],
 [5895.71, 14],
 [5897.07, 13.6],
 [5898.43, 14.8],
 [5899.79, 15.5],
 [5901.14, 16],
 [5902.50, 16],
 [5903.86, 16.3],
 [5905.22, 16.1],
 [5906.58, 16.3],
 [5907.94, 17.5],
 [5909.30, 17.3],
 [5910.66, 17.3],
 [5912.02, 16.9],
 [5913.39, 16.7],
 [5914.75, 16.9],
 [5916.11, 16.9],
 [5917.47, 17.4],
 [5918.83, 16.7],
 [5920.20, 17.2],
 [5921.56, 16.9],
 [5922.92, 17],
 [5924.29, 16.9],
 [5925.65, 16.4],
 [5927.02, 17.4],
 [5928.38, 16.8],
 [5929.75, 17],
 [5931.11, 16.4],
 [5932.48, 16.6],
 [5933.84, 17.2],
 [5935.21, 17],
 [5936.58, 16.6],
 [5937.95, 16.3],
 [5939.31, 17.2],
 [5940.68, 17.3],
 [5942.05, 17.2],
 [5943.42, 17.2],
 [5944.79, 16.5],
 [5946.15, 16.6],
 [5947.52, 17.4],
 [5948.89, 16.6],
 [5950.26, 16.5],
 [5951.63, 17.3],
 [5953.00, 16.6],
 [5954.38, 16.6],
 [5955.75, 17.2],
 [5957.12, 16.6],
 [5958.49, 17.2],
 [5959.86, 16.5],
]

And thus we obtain 2.87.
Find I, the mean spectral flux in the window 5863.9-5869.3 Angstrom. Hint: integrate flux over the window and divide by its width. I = 16.9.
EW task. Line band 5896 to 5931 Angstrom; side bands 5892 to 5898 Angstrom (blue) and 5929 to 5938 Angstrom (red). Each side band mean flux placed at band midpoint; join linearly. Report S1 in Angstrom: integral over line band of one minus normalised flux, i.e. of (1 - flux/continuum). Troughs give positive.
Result -3.3 Angstrom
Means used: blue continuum 13.6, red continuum 16.7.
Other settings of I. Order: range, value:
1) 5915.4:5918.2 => 17.2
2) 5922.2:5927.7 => 16.9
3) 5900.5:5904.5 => 16.1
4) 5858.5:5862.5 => 17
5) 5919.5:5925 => 17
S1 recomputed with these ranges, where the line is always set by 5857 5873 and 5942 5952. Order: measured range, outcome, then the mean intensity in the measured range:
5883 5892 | 1.2 Angstrom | 14.6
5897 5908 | 0.7 Angstrom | 15.8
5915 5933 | 0.0 Angstrom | 16.9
